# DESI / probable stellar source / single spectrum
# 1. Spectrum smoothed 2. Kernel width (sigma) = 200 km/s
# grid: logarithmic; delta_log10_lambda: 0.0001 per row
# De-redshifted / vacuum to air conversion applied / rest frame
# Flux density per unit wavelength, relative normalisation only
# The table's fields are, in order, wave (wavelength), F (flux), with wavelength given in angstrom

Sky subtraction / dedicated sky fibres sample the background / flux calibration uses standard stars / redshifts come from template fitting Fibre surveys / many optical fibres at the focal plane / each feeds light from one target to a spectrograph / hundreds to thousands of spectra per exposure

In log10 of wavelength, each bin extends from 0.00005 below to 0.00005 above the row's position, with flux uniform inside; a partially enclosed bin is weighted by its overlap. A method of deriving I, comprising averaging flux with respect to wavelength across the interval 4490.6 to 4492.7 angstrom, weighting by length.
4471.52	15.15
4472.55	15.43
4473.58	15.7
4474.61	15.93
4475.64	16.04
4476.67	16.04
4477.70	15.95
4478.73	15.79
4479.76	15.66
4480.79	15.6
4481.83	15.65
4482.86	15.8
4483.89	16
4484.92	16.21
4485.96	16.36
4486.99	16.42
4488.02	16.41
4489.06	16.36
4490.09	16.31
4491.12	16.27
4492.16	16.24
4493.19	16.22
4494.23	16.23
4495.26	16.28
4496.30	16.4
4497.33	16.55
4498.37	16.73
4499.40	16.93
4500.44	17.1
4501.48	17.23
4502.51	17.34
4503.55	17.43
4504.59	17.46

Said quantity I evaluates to 16.3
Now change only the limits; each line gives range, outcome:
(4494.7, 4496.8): 16.3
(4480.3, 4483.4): 15.7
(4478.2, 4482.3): 15.7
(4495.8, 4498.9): 16.6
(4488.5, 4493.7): 16.3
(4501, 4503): 17.3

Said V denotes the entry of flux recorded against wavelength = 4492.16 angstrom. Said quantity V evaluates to 16.24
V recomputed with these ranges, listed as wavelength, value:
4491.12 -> 16.27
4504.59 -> 17.46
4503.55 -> 17.43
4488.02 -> 16.41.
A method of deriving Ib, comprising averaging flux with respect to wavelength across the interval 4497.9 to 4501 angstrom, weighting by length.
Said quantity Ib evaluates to 16.9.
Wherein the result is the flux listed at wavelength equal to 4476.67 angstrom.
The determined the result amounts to 16.04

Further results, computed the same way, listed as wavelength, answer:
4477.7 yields 15.95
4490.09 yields 16.31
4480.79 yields 15.6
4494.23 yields 16.23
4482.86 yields 15.8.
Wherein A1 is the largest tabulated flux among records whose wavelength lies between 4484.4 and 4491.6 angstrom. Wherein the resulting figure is 16.42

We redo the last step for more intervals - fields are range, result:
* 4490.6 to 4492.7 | 16.27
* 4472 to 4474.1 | 15.7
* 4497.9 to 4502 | 17.23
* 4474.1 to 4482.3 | 16.04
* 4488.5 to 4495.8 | 16.36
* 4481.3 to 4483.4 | 15.8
